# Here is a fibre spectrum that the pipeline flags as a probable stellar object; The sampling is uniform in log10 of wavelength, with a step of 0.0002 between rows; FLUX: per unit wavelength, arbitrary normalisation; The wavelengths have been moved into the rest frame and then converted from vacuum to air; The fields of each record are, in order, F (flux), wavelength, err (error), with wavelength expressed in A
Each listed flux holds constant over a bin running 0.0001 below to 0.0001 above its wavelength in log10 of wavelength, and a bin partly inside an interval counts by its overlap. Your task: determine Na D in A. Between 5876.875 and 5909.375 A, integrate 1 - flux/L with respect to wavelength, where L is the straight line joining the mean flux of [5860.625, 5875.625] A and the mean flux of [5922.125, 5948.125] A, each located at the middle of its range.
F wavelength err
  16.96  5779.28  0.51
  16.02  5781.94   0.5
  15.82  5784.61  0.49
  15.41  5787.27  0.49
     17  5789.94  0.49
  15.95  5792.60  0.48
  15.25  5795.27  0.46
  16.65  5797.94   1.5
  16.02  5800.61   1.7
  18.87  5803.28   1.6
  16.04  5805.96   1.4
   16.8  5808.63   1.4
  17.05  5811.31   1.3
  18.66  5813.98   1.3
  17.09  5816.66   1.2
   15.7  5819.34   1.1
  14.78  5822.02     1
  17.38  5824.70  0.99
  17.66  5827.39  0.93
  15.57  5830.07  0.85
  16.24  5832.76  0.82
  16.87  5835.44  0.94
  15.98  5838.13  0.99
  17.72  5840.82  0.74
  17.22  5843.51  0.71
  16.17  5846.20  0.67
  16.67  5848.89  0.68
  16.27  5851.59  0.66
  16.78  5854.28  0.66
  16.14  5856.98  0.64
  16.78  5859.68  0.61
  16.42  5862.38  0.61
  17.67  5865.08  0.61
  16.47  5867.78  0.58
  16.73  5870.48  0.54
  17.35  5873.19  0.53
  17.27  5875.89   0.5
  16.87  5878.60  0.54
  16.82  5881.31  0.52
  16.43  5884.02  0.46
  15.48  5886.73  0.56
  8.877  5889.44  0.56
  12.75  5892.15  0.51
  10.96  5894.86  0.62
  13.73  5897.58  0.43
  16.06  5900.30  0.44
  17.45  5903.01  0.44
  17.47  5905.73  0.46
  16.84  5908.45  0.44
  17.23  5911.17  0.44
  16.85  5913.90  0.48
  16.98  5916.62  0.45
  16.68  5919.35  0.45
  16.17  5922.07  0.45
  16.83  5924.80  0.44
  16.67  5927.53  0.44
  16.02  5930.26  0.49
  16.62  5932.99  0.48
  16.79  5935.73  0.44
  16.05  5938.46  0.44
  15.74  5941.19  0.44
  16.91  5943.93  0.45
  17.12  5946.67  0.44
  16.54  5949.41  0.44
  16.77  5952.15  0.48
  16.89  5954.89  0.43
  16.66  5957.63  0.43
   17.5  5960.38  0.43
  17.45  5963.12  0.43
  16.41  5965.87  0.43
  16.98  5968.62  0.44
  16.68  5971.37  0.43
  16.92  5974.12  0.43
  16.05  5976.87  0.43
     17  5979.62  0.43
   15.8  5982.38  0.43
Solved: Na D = 3.5 A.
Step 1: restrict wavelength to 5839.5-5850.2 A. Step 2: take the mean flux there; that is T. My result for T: 17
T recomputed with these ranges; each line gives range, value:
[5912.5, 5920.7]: 16.8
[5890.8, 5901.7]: 13.4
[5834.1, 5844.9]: 16.9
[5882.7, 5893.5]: 13.4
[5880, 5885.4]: 16.6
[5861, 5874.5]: 16.9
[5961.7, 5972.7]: 16.9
